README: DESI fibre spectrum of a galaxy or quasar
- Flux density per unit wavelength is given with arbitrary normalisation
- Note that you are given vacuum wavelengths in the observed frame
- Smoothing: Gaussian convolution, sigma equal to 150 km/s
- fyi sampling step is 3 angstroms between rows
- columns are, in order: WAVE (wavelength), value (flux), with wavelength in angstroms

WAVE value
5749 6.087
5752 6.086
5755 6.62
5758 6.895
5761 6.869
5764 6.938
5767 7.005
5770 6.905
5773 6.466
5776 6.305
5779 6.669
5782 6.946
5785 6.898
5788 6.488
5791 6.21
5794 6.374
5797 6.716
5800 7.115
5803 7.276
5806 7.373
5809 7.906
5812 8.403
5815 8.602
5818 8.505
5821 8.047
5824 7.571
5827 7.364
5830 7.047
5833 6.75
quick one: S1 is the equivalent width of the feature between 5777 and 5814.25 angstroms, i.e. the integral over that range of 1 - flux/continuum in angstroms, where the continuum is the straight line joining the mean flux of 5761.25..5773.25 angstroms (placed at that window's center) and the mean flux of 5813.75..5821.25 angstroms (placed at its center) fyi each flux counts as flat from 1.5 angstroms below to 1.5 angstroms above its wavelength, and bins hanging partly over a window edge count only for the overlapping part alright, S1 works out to 3.40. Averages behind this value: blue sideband 6.87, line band 7.05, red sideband 8.43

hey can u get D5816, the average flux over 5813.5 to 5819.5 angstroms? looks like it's 8.55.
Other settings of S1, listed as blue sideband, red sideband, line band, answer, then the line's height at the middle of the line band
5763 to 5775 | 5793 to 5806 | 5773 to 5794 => 0.94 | 6.87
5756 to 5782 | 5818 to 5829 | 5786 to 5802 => 1.34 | 7.22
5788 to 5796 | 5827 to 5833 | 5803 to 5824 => -4.00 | 6.75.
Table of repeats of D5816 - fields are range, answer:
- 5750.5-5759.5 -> 6.53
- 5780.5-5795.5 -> 6.58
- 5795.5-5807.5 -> 7.12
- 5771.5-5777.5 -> 6.39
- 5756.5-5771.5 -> 6.92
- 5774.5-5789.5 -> 6.66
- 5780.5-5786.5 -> 6.92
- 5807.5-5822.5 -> 8.29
